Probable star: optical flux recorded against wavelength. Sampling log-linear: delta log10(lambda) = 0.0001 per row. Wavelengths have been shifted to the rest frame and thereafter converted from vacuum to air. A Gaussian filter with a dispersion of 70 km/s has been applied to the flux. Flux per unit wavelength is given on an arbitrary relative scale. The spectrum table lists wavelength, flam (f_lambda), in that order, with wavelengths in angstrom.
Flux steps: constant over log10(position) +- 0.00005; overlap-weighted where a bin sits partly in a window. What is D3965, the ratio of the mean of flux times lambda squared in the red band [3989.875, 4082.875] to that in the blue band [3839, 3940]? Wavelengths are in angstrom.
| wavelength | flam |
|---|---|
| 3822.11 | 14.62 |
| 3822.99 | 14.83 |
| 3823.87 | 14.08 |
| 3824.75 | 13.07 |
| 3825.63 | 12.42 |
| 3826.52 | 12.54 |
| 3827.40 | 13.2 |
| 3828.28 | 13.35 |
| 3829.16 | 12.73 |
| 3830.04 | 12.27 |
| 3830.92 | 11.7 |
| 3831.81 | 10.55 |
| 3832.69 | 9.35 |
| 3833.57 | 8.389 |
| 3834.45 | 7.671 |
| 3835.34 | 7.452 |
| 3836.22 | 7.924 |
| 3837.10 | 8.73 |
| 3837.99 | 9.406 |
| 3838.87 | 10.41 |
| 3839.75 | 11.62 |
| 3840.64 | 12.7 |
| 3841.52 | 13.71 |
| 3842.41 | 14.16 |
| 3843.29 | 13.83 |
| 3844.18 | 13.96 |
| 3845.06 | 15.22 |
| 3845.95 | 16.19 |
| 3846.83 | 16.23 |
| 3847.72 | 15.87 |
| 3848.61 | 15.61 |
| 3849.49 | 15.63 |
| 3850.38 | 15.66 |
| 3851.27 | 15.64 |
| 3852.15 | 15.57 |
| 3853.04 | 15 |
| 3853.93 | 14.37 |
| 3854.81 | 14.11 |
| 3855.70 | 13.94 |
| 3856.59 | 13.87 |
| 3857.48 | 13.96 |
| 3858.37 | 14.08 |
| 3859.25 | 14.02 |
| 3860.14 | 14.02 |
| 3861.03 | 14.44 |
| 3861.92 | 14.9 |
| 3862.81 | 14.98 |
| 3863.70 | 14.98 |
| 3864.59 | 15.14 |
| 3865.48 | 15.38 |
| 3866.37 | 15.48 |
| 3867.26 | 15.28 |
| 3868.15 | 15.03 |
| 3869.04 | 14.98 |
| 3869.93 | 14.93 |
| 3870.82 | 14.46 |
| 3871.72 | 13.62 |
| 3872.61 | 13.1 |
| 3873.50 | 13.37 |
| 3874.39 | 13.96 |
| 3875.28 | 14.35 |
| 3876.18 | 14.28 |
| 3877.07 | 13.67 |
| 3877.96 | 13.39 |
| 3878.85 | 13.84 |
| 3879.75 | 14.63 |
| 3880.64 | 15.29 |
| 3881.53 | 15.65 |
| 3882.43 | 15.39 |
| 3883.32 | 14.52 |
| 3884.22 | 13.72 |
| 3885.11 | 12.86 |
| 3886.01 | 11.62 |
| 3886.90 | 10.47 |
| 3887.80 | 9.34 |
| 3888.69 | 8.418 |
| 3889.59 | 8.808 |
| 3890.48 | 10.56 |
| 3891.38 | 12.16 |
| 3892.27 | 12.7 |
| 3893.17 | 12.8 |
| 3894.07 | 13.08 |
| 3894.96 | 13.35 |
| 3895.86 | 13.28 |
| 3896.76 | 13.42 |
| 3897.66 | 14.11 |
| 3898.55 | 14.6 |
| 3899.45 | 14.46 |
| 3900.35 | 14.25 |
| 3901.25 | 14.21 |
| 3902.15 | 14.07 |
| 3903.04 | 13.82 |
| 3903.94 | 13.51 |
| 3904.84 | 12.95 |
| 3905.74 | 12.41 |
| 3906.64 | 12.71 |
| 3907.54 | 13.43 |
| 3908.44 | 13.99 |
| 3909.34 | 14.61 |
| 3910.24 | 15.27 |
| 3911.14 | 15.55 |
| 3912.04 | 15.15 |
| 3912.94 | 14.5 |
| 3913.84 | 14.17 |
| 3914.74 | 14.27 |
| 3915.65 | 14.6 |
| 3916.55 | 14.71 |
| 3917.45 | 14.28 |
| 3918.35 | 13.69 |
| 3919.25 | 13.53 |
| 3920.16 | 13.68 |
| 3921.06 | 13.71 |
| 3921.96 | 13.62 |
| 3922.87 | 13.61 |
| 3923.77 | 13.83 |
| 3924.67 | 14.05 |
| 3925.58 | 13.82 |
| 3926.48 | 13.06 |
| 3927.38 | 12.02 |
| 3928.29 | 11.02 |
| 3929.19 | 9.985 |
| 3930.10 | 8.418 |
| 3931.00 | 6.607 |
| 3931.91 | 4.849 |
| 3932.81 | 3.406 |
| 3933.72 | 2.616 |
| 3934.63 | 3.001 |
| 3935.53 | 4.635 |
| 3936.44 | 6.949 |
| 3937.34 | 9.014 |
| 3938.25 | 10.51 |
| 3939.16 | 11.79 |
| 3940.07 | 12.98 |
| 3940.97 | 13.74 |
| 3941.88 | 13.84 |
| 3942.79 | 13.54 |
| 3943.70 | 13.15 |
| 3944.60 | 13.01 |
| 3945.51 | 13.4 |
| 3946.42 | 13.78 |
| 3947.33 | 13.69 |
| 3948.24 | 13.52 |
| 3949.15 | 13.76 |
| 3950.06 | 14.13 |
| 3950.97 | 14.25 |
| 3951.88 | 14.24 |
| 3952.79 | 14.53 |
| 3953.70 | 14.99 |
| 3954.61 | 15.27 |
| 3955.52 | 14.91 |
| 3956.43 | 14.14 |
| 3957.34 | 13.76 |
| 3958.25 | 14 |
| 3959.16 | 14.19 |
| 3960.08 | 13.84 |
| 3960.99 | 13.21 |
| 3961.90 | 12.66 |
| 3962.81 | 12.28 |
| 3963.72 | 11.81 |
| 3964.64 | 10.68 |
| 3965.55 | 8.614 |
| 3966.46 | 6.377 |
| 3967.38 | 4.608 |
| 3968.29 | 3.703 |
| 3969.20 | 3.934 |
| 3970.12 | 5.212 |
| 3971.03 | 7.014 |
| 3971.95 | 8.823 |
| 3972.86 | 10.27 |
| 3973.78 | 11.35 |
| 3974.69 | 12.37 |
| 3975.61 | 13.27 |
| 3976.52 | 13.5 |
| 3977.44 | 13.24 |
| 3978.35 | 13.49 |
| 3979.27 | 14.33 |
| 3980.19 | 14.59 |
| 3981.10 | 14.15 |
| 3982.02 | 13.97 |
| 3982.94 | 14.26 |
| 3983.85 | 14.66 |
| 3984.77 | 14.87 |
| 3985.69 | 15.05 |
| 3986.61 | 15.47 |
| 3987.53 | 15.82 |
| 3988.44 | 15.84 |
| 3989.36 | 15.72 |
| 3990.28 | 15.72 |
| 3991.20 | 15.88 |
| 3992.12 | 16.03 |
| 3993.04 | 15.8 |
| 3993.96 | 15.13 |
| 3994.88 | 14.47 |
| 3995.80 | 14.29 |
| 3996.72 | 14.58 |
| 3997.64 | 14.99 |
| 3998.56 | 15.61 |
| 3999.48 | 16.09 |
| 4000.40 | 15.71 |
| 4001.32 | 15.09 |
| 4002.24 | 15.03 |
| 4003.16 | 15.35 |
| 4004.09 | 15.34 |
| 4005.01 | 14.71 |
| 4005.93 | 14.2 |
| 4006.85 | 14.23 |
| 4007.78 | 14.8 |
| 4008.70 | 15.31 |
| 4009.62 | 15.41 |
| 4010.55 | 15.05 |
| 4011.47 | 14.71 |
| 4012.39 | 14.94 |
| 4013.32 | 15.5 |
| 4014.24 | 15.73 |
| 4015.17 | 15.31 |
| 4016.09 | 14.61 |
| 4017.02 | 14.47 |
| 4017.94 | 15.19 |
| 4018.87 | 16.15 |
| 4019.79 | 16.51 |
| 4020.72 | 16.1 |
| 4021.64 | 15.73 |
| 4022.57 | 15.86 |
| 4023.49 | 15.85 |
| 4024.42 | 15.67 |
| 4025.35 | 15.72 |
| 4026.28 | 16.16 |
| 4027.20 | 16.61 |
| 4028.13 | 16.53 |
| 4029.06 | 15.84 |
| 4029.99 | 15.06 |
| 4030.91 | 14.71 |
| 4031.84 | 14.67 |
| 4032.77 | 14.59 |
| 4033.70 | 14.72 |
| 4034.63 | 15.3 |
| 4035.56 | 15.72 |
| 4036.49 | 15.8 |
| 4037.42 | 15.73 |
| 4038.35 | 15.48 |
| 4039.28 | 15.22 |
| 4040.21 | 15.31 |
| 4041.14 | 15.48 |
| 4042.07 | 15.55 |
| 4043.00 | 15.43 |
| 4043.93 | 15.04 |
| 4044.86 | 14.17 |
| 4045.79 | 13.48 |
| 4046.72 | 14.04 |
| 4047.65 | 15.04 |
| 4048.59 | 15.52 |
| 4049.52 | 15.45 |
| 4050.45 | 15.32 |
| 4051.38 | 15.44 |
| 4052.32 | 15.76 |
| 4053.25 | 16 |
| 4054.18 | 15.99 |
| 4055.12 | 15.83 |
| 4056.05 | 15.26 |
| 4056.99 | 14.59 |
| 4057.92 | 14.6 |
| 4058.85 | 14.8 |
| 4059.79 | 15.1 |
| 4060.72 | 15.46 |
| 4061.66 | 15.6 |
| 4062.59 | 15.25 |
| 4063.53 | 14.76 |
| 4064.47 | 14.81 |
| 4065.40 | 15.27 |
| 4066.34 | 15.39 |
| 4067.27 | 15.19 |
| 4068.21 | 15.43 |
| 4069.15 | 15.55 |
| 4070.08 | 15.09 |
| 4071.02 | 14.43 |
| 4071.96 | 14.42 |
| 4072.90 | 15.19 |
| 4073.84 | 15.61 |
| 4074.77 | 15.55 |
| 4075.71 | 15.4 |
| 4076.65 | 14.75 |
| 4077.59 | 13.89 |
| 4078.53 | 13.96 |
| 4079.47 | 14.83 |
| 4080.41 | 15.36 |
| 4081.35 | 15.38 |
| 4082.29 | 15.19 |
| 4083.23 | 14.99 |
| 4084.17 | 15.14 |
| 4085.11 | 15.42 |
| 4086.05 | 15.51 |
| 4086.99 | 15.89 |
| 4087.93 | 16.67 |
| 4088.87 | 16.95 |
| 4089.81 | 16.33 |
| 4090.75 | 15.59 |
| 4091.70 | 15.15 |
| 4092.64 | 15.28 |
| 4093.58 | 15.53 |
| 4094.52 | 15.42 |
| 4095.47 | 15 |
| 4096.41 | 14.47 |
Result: 1.3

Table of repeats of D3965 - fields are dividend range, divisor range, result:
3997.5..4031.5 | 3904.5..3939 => 1.39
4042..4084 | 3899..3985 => 1.32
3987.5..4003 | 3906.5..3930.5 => 1.18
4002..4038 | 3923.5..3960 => 1.37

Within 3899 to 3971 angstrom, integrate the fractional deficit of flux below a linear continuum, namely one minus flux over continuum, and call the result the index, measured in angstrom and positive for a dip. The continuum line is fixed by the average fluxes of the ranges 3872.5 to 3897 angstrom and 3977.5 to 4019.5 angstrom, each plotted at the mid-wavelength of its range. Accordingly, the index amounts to 9.4 angstrom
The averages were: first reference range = 12.9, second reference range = 15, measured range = 12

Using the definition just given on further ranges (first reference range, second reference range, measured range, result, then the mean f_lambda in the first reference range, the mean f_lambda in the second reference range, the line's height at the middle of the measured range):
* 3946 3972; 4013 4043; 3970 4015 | -2.53 angstrom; 11.6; 15.5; 13.5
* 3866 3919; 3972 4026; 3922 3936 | 4.90 angstrom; 13.6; 14.8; 14.1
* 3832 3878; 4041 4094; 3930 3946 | 5.65 angstrom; 13.6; 15.2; 14.2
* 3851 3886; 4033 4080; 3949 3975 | 6.11 angstrom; 14.4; 15.1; 14.8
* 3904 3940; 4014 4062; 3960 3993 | 3.18 angstrom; 11.7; 15.4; 13.4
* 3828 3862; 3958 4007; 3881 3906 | 0.27 angstrom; 13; 13.1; 13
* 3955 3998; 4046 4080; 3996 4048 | -4.88 angstrom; 12.7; 15.1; 14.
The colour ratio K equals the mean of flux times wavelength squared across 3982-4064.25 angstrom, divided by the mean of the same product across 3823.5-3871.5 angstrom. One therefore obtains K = 1.24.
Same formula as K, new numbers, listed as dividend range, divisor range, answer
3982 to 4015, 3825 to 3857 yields 1.28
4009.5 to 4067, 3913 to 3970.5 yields 1.39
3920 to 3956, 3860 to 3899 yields 0.88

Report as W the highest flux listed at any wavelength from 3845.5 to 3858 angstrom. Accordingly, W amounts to 16.23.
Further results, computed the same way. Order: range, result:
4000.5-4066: 16.61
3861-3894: 15.65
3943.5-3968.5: 15.27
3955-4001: 16.09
